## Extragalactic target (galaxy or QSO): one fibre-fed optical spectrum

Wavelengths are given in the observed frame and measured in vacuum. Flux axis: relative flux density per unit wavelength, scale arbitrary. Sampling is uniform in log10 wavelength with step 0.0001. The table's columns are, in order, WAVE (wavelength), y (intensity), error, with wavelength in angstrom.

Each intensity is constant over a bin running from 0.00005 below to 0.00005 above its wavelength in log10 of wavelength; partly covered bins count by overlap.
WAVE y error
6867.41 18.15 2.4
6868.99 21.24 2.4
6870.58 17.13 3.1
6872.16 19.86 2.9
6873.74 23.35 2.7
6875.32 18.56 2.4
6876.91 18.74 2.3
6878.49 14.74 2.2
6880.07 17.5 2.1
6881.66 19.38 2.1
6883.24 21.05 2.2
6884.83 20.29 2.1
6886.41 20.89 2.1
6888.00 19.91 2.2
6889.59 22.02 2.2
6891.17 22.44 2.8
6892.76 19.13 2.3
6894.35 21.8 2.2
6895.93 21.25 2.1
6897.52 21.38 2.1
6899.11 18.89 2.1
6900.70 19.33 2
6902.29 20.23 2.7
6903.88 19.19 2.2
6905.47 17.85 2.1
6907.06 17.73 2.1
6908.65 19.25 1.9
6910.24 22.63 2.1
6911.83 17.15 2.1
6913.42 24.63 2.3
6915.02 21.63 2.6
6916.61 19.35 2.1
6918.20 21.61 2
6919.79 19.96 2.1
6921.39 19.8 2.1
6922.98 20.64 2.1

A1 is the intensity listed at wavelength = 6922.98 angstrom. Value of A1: 20.64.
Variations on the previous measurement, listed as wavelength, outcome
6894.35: 21.8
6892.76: 19.13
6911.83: 17.15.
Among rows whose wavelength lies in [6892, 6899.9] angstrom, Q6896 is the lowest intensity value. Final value 18.89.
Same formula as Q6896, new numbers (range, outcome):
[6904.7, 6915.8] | 17.15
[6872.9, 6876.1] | 18.56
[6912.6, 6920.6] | 19.35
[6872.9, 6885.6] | 14.74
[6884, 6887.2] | 20.29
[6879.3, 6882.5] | 17.5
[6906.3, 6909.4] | 17.73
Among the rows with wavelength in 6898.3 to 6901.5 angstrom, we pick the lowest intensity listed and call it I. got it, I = 18.89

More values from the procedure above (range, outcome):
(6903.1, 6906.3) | 17.85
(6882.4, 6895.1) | 19.13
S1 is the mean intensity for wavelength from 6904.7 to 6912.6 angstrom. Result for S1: 18.9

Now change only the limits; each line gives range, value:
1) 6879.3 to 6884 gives 19.3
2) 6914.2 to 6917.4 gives 20.5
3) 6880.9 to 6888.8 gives 20.3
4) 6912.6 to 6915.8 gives 23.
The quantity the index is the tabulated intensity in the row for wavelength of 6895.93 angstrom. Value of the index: 21.25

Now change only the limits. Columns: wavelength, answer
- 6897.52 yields 21.38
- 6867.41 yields 18.15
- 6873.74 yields 23.35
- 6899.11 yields 18.89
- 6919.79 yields 19.96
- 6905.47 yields 17.85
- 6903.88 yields 19.19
